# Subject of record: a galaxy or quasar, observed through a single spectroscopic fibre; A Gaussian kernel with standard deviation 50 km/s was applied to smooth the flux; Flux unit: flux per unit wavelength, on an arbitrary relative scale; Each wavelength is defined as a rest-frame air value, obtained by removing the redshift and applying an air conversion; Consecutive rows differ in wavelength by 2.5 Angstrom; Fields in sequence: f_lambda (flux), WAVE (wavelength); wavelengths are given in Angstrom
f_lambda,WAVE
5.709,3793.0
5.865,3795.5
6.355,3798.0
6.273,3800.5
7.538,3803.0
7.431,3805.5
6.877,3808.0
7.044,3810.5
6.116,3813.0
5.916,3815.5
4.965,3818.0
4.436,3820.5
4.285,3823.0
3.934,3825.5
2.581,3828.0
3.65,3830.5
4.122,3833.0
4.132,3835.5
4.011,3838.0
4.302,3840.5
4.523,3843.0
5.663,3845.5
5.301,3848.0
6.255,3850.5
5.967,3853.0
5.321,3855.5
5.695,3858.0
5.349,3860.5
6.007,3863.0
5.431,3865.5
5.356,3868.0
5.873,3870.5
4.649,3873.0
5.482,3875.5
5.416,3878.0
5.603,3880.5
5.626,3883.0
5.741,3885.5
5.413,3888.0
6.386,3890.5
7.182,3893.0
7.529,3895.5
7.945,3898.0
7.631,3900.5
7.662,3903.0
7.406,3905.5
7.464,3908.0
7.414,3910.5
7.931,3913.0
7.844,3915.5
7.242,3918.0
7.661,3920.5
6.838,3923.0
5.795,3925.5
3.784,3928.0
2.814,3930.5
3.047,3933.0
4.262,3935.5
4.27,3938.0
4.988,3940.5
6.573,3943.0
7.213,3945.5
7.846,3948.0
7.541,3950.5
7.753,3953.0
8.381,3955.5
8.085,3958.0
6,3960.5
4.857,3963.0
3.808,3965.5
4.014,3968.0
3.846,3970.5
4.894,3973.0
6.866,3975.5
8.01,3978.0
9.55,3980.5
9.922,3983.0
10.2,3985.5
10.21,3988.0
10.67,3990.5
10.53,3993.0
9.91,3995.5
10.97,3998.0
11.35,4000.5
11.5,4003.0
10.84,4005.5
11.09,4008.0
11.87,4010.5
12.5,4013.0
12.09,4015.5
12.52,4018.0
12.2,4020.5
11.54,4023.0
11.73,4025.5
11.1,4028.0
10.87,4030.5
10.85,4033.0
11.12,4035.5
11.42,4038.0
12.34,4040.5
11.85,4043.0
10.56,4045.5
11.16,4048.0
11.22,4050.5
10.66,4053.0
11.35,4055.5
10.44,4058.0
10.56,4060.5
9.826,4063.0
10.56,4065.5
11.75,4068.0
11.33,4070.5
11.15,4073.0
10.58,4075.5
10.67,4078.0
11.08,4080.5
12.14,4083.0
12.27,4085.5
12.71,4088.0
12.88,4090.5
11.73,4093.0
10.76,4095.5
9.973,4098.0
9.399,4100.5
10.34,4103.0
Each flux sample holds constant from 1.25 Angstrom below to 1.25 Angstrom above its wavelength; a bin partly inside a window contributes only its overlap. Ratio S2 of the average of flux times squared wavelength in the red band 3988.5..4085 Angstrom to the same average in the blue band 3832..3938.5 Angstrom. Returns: 2.1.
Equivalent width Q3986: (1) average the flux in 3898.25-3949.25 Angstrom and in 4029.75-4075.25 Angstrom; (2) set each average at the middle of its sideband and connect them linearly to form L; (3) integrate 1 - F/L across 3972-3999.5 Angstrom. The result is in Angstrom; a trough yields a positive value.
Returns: -2.1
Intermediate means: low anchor 6.32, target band 9.31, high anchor 11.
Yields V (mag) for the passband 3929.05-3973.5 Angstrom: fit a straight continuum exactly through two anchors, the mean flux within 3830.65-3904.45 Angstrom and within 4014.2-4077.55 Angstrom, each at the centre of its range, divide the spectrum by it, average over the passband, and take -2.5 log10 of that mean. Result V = 0.43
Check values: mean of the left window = 5.68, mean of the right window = 11.2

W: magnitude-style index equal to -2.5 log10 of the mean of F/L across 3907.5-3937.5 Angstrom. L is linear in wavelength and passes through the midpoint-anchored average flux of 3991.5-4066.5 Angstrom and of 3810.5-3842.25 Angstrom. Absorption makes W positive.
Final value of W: 0.27 mag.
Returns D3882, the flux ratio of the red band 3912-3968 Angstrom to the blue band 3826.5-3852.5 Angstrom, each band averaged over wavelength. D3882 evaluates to 1.35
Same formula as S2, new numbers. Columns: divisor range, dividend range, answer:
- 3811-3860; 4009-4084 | 2.60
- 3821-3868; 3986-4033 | 2.54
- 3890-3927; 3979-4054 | 1.61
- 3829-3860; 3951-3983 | 1.41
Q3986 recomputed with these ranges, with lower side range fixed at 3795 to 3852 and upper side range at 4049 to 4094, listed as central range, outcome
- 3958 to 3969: 4.5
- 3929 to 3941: 6.3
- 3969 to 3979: 3.5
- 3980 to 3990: -0.9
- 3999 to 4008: -1.5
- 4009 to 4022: -3.0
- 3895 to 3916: -1.1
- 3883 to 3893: 1.3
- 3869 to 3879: 1.8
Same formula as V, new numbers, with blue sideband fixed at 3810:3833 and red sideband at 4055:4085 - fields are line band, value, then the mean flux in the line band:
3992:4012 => -0.191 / 11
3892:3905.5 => -0.146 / 7.58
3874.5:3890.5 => 0.110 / 5.61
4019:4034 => -0.158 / 11.4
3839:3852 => 0.017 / 5.2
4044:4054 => -0.050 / 10.9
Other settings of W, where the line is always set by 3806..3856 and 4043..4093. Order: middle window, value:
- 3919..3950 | 0.37 mag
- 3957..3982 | 0.40 mag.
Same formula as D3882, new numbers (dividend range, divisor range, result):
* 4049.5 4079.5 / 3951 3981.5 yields 1.71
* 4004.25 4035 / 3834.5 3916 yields 1.92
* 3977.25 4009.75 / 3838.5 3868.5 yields 1.93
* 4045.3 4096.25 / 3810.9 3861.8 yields 2.31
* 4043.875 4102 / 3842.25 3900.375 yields 1.89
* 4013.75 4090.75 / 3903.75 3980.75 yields 1.83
